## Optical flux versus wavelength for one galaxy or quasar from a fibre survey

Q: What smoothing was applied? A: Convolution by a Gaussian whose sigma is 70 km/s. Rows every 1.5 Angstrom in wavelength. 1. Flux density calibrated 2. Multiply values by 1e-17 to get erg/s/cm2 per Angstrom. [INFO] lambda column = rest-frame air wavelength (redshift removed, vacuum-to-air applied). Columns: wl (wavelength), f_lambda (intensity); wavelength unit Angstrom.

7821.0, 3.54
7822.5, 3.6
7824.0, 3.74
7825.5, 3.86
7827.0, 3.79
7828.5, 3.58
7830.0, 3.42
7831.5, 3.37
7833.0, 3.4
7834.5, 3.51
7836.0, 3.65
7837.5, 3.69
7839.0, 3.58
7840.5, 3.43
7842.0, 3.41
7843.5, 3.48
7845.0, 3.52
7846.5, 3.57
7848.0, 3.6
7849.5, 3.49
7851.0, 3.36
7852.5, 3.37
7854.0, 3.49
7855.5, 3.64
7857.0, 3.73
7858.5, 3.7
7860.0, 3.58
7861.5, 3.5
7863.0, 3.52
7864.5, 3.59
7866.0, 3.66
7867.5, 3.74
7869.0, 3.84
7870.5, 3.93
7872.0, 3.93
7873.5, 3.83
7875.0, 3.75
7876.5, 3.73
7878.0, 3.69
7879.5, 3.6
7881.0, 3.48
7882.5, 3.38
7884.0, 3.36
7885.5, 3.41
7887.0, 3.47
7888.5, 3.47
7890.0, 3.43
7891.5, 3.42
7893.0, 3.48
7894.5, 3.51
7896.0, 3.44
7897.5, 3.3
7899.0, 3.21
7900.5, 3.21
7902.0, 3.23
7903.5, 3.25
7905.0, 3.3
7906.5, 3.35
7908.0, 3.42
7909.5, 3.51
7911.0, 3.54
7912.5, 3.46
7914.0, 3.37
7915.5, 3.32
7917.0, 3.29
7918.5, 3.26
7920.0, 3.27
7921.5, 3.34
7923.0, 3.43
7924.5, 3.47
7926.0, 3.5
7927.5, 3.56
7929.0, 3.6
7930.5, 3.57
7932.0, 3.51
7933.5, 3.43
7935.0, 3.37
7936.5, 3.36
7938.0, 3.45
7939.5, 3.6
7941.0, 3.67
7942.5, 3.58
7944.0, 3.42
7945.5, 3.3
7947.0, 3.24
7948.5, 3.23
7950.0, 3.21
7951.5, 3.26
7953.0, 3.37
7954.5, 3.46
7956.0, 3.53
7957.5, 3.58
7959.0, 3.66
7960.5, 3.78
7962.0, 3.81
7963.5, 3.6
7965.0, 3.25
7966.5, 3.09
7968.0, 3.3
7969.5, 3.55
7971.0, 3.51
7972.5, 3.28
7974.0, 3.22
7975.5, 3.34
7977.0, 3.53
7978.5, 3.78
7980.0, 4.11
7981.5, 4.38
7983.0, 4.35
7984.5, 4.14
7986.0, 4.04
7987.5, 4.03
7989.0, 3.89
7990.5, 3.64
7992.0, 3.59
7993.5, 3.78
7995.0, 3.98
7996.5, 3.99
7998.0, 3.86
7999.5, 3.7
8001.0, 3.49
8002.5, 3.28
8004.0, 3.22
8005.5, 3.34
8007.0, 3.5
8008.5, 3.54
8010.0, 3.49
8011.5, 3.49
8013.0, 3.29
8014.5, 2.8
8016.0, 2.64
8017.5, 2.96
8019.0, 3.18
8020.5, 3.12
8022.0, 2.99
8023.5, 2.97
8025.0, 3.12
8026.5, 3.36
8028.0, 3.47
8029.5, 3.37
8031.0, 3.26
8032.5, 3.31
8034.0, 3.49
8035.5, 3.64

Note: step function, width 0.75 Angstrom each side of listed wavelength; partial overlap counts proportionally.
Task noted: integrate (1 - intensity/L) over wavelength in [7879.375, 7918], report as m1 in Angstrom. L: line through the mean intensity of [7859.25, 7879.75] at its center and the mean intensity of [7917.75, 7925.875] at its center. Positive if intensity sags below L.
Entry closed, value 1.4 Angstrom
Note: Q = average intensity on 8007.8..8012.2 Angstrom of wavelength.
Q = 3.51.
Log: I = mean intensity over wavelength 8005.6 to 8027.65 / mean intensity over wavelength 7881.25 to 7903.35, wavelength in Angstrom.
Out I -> 0.94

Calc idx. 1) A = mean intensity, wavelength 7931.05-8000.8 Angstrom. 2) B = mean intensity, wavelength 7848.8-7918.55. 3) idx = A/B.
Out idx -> 1.0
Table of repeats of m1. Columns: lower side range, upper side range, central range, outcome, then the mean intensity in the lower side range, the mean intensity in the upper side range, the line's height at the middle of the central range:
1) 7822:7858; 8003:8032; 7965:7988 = -2.8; 3.55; 3.22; 3.3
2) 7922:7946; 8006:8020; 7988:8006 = -2.1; 3.49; 3.21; 3.27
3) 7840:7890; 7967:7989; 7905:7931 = 1.7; 3.58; 3.75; 3.66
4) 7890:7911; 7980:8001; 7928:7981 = 3.3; 3.37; 3.94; 3.71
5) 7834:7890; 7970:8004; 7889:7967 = 5.4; 3.58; 3.75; 3.67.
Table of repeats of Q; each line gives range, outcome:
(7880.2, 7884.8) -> 3.41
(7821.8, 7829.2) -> 3.72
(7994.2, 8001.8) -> 3.8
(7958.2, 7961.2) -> 3.72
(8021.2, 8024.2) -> 2.98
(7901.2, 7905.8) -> 3.26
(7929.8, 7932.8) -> 3.54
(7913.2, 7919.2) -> 3.31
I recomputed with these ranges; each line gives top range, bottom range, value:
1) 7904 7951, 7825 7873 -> 0.95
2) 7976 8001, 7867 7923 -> 1.12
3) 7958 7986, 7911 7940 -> 1.07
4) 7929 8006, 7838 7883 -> 0.99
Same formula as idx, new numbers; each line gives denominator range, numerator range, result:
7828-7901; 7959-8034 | 0.99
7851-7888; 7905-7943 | 0.95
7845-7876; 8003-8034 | 0.89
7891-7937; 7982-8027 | 1.03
